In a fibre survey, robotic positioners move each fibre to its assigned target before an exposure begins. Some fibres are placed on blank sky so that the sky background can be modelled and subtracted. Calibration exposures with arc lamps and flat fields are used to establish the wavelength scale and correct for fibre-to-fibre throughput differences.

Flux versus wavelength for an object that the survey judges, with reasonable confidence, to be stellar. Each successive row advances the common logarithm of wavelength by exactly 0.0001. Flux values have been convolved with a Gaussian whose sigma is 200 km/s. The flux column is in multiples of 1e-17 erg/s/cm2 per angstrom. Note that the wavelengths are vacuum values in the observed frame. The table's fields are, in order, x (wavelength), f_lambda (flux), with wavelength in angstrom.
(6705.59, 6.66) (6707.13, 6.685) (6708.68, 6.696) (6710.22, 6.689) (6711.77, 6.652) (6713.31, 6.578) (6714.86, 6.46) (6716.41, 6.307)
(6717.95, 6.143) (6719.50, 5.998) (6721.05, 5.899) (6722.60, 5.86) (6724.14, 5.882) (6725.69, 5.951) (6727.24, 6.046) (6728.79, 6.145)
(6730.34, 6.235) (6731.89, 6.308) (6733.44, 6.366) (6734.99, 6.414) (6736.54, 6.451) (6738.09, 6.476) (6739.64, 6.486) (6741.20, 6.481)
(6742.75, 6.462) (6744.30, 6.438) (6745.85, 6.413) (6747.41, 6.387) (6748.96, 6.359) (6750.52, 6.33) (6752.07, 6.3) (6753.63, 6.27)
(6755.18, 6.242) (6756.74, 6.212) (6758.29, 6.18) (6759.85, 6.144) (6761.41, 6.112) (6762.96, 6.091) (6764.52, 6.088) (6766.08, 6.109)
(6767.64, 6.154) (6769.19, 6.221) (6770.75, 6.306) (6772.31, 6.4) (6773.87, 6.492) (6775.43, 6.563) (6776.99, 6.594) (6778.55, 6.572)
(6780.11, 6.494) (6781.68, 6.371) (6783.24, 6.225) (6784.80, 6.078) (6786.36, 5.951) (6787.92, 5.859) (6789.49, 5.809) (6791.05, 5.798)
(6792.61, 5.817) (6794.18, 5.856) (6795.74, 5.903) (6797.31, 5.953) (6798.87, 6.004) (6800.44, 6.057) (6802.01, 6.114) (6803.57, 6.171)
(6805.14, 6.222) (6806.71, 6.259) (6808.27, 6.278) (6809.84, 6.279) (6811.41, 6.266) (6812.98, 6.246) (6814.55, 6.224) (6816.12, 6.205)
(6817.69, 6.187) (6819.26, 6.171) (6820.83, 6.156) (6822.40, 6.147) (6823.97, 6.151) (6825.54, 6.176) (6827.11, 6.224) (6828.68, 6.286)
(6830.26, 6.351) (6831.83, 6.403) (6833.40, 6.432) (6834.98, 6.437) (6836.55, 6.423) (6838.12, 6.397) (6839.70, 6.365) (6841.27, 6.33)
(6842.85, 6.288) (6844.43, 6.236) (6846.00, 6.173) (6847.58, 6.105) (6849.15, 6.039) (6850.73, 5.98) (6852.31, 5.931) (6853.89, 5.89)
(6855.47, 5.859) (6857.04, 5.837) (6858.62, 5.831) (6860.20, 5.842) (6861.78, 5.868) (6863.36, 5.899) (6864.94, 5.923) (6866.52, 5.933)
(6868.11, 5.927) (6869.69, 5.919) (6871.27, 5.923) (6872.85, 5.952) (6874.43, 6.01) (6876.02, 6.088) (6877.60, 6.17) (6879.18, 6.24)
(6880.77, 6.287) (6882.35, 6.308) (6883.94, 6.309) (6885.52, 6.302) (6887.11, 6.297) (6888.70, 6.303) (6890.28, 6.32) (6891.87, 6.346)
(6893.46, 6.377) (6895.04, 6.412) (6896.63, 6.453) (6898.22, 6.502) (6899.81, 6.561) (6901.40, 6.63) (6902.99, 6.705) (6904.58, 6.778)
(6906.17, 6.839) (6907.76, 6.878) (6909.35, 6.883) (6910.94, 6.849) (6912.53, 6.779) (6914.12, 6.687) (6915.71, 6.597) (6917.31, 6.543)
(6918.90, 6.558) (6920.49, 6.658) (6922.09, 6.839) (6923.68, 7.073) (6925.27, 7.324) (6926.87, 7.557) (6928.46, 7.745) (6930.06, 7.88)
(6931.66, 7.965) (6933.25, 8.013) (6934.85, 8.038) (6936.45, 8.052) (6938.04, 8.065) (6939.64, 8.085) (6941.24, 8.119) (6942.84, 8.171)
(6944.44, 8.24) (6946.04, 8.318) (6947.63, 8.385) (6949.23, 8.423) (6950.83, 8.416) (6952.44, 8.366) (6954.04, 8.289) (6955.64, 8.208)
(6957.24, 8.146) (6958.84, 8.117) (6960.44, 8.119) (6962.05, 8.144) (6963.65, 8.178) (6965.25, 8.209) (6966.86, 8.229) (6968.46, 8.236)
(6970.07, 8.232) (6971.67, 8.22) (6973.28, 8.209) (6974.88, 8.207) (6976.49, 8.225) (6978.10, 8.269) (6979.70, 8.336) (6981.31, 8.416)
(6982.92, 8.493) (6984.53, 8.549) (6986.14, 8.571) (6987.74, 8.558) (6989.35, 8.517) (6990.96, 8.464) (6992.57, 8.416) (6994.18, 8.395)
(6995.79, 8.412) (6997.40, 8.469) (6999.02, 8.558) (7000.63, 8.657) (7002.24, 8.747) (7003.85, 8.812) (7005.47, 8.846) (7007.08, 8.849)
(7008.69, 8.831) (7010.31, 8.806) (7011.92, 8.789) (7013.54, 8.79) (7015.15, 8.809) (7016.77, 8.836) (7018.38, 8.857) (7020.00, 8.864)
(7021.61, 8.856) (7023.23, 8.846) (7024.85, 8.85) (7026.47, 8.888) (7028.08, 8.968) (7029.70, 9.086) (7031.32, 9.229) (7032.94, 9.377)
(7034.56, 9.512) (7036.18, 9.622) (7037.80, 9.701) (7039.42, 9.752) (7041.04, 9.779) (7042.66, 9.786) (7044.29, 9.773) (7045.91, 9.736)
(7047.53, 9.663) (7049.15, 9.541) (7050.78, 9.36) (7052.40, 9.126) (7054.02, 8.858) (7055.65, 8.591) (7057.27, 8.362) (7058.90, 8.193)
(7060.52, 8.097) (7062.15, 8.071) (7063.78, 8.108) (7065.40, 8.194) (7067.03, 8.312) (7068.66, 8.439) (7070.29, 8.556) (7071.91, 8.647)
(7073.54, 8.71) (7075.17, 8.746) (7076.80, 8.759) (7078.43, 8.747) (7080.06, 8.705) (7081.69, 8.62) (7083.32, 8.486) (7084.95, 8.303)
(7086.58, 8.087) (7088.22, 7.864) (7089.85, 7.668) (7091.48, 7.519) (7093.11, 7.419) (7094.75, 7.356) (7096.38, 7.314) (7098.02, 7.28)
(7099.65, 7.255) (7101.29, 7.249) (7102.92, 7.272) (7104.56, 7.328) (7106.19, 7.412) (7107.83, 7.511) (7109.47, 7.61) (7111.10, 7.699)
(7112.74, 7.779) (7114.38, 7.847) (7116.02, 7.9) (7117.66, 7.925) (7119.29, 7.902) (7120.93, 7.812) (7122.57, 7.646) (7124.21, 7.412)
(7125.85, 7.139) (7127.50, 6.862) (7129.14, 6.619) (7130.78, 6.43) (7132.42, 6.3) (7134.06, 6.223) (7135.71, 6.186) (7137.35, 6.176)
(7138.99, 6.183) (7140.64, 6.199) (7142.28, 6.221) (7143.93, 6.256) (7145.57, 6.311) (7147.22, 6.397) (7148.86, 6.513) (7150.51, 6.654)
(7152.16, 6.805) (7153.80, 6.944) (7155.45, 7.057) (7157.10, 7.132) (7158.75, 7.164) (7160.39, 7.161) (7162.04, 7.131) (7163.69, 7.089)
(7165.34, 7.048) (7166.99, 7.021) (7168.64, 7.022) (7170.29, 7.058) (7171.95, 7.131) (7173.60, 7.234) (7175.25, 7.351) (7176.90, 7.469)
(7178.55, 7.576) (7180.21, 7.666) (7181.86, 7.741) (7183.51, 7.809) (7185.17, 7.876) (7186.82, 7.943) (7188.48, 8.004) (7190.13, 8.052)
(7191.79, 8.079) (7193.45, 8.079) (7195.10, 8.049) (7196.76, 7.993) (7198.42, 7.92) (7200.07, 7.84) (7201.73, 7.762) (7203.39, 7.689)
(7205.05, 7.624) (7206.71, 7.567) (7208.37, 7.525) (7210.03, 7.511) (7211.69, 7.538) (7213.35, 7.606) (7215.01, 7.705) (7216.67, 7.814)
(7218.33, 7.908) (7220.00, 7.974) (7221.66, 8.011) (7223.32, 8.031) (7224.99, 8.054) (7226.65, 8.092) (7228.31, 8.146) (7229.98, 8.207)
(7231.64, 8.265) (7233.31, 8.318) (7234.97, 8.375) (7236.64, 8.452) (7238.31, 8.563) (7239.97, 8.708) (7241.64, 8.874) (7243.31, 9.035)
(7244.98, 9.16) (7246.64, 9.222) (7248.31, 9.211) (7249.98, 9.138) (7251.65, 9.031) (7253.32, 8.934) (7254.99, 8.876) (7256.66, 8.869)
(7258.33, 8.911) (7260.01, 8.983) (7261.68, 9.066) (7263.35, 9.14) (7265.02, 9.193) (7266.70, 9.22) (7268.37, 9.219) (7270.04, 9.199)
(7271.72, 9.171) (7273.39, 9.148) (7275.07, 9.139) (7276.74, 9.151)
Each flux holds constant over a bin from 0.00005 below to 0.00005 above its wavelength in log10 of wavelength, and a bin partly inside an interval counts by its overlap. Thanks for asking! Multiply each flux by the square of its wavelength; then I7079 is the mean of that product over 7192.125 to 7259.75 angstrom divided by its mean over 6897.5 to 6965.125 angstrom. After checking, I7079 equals 1.19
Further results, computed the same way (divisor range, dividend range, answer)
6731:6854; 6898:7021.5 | 1.35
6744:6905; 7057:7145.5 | 1.32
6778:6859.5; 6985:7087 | 1.53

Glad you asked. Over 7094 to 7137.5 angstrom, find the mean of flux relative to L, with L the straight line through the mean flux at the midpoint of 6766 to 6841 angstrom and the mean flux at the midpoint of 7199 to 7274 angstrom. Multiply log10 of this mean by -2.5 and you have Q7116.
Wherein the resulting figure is 0.08 mag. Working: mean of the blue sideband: 6.21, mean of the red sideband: 8.46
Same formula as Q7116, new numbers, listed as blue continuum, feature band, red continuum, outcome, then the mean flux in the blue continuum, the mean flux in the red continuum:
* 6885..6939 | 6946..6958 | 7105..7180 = -0.19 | 6.94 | 7.04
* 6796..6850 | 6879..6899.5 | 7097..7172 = 0.01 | 6.22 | 7.03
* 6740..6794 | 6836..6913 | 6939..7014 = 0.18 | 6.24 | 8.4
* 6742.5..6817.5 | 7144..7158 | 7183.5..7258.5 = 0.18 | 6.2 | 8.22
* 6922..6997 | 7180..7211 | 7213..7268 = 0.09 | 8.17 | 8.59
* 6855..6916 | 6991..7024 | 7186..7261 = -0.24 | 6.3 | 8.26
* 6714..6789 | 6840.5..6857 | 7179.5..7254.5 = 0.10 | 6.25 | 8.16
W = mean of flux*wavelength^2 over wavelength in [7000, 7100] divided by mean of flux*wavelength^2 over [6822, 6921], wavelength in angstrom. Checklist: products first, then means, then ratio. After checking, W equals 1.46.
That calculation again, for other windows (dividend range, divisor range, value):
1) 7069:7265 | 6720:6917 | 1.37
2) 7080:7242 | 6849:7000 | 1.10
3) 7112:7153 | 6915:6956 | 0.93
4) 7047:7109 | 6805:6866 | 1.43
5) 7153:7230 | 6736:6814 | 1.38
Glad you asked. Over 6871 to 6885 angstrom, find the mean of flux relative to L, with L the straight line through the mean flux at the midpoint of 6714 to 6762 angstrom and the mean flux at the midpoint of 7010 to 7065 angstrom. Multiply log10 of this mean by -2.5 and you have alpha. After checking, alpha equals 0.22 mag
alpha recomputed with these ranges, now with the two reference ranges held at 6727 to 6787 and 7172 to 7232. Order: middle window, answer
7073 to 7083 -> -0.18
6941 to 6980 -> -0.18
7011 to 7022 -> -0.22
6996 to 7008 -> -0.21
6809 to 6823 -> 0.05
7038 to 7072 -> -0.22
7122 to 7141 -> 0.15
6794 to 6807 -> 0.07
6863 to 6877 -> 0.13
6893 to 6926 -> 0.02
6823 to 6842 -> 0.04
